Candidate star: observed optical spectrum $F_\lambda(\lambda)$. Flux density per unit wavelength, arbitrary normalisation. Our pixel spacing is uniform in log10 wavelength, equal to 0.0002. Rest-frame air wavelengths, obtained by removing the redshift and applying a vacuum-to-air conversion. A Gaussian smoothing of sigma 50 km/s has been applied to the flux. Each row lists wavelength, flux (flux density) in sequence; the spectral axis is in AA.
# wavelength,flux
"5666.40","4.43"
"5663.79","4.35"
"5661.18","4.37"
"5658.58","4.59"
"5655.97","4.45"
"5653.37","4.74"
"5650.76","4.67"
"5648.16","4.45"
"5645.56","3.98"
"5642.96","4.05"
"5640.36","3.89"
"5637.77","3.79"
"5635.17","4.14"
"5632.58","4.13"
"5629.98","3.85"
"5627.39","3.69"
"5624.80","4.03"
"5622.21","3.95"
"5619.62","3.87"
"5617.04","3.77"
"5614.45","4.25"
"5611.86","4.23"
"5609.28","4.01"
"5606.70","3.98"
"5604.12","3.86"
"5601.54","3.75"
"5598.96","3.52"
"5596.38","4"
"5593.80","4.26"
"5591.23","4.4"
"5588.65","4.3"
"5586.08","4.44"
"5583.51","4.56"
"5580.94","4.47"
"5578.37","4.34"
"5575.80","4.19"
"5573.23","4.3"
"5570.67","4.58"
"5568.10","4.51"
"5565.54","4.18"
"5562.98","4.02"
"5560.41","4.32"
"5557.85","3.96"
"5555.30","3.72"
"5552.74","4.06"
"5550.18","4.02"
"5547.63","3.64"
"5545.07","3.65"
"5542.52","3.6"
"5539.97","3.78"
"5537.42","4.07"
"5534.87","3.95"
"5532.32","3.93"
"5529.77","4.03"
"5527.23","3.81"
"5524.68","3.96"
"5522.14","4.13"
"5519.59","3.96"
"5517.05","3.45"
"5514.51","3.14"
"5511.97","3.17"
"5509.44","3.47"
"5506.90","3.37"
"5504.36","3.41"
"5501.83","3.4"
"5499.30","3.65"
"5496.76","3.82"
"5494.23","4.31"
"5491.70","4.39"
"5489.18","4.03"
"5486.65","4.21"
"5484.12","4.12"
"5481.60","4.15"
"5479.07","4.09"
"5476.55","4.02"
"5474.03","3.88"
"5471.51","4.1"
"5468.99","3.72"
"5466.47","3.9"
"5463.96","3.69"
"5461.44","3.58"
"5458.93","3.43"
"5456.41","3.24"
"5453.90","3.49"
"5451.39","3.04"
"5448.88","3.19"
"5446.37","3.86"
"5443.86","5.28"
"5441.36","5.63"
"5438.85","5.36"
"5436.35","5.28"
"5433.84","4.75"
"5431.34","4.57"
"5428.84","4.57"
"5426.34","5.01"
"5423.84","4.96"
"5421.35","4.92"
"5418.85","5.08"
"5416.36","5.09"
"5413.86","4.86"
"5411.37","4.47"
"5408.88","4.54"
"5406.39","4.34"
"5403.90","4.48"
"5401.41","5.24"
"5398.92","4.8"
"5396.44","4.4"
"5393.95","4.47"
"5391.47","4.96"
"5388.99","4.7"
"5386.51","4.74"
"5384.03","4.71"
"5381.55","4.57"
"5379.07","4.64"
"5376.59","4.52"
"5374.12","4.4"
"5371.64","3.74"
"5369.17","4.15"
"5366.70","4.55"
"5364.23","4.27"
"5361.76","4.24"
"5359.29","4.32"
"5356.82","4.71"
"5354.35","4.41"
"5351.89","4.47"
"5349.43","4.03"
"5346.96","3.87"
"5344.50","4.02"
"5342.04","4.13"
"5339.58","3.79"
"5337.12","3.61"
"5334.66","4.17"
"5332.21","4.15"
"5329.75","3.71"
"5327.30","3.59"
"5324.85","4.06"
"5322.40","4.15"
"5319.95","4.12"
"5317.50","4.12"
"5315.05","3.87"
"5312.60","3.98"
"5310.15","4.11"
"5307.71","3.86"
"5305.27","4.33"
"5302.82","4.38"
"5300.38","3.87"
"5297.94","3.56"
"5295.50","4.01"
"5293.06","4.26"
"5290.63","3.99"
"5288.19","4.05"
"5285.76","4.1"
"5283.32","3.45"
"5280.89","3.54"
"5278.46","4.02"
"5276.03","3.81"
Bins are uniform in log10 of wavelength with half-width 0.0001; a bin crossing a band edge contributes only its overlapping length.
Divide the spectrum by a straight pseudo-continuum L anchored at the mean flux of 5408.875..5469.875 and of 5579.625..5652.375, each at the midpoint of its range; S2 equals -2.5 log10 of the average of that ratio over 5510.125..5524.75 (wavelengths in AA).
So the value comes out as 0.18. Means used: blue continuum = 4.38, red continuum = 4.08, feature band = 3.6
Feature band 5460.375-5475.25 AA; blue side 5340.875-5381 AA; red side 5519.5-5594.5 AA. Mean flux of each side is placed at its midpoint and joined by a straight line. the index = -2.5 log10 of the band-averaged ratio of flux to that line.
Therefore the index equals 0.10 mag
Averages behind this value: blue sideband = 4.28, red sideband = 4.11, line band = 3.81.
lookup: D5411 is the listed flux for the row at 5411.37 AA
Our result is 4.47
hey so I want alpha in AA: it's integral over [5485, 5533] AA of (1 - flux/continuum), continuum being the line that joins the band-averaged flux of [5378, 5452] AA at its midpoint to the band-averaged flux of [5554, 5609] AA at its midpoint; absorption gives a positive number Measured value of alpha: 6.87 AA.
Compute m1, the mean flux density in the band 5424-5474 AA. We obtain 4.2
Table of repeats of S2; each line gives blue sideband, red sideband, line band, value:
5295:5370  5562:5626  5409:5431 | -0.18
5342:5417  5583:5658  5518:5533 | 0.08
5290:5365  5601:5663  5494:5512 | 0.15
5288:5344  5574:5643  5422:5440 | -0.22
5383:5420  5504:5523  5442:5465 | 0.13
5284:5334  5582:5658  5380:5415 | -0.16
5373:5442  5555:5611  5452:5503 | 0.18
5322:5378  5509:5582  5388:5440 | -0.18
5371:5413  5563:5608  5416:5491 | 0.05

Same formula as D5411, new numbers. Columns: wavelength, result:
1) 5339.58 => 3.79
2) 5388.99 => 4.7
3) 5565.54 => 4.18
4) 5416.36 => 5.09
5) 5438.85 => 5.36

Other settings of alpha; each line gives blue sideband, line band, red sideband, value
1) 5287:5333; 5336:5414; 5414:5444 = 2.73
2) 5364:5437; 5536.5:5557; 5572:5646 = 2.07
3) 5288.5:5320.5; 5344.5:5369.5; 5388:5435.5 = 0.53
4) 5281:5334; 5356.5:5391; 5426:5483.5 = -3.35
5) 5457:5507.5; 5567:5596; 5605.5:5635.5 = -3.16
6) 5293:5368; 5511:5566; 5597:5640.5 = 1.78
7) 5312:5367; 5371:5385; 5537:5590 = -1.20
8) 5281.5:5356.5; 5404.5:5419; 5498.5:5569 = -2.86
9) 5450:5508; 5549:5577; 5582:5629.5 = -1.49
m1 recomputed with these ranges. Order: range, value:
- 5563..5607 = 4.21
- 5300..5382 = 4.14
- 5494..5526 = 3.61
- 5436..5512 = 3.94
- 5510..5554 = 3.78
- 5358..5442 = 4.68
